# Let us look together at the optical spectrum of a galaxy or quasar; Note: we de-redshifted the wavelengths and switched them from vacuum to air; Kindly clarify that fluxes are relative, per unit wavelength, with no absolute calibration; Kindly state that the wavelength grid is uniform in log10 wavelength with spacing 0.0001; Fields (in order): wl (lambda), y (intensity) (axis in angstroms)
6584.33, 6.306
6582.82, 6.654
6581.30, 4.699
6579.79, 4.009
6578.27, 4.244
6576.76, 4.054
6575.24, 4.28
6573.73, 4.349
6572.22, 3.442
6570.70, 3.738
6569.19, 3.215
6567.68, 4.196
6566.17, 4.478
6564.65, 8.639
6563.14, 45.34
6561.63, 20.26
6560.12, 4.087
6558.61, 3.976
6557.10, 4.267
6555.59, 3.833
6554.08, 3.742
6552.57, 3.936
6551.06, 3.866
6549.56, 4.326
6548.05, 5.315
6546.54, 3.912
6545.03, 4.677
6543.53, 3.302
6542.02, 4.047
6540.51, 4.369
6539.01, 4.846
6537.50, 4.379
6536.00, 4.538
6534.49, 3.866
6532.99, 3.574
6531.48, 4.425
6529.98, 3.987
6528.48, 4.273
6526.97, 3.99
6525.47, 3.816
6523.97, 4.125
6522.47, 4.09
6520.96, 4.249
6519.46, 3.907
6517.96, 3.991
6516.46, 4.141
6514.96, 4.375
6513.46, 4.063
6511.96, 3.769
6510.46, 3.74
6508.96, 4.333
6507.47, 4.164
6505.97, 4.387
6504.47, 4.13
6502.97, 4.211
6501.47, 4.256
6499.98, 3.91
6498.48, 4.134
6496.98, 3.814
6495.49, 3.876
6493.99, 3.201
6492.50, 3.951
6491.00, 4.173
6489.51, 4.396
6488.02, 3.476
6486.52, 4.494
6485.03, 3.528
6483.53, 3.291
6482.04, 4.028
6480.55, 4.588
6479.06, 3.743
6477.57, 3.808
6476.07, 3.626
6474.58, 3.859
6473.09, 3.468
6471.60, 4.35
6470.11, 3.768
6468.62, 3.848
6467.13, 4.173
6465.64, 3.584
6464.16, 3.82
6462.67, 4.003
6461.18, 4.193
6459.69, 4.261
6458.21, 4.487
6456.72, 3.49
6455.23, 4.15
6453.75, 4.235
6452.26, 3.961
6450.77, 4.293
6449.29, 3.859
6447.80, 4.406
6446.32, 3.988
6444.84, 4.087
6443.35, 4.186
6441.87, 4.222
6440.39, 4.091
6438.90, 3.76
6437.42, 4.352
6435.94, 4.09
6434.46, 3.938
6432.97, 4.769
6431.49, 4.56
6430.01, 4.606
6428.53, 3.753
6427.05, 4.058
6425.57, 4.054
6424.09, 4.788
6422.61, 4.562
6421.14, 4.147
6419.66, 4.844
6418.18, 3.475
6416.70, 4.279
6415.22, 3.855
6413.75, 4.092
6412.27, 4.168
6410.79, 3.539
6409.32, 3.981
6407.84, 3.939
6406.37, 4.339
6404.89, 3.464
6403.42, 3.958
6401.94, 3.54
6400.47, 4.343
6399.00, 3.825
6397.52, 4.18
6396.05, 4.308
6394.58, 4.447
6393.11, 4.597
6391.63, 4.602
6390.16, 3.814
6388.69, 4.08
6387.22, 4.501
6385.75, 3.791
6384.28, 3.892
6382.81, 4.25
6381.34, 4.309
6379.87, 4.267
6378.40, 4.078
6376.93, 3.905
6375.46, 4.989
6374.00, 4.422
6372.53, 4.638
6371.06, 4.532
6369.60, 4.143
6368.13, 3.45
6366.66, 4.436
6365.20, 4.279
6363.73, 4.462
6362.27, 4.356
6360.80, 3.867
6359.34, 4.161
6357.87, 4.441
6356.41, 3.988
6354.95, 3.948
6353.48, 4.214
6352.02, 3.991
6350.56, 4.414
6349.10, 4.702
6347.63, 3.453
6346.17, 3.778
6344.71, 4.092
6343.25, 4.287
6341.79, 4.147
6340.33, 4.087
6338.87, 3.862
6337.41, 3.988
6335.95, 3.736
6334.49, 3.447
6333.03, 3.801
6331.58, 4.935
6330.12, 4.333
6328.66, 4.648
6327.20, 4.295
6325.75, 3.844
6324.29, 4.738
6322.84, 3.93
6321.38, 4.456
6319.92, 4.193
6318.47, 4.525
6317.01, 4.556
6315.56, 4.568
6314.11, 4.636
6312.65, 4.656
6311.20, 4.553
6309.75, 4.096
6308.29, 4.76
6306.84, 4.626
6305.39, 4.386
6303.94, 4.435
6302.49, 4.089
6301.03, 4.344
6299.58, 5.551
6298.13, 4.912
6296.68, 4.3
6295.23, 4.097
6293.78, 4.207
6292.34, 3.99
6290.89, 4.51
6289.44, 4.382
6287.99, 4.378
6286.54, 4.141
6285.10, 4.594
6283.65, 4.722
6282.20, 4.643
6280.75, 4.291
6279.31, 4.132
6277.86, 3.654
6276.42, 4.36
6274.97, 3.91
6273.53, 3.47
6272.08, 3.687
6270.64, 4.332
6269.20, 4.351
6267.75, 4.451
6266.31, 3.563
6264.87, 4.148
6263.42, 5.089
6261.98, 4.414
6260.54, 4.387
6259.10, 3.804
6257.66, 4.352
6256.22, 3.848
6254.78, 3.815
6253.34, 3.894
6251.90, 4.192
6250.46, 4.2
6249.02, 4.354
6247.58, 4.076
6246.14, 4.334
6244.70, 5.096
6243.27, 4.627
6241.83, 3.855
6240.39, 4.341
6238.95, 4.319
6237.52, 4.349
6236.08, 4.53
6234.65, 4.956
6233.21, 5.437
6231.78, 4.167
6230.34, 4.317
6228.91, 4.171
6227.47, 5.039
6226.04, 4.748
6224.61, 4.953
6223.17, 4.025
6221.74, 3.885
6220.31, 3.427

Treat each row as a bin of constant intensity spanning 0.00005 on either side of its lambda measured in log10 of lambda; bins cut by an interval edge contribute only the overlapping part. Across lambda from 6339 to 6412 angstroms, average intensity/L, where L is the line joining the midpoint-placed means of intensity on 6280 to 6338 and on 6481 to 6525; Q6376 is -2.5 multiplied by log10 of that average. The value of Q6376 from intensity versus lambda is 0.028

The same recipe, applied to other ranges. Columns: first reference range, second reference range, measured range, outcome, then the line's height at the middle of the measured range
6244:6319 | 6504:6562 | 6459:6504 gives 0.13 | 4.42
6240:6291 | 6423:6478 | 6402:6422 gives 0.03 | 4.11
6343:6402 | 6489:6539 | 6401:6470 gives 0.01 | 4.14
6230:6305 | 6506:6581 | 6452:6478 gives 0.27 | 5.05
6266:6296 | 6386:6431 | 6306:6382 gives -0.02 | 4.17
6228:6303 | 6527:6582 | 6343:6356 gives 0.16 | 4.75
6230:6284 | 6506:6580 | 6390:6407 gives 0.17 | 4.81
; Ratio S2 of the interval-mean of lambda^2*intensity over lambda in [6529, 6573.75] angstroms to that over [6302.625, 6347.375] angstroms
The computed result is 1.6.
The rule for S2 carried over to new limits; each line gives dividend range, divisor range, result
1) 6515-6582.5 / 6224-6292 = 1.40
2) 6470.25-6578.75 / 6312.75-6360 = 1.24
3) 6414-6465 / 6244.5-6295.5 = 1.04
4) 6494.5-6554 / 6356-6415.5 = 1.04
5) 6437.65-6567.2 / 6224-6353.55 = 1.19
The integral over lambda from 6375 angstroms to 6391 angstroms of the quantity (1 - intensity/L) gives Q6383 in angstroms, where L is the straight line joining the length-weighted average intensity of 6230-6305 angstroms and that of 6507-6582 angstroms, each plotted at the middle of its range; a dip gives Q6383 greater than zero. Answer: 1.98 angstroms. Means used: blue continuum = 4.32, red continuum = 5.35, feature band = 4.16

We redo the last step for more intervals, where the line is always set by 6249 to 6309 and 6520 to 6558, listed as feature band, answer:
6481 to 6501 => 1.39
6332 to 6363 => 1.46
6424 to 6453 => 0.15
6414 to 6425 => -0.15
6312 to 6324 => -0.53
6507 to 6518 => 0.23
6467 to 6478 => 0.88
